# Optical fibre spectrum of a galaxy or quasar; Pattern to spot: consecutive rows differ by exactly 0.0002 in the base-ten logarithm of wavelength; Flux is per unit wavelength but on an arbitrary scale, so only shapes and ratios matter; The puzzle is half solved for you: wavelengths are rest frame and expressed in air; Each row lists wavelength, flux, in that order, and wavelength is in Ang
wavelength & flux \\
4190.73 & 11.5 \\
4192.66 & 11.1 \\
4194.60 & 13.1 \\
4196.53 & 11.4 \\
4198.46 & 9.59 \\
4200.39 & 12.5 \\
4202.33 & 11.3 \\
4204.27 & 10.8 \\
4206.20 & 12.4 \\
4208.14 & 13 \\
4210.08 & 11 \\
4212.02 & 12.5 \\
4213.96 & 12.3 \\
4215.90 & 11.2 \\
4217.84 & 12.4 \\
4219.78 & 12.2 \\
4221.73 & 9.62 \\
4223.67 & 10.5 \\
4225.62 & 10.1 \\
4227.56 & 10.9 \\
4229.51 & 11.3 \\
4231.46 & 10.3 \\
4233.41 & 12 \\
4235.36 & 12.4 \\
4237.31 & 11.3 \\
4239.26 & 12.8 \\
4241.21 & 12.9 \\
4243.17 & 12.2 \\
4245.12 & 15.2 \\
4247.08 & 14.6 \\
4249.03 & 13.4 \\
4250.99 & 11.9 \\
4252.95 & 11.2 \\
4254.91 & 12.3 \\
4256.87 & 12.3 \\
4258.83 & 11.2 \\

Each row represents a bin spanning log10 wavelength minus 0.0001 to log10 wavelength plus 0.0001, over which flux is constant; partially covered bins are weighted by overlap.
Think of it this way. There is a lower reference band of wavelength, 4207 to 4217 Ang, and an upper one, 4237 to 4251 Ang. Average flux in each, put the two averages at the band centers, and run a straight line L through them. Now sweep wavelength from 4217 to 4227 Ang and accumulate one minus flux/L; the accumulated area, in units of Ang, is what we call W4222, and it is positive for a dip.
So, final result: 1.2 Ang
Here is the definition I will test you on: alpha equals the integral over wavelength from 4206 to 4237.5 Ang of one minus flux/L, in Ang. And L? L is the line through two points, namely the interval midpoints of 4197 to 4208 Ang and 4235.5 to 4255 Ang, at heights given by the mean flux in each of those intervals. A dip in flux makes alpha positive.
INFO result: 1.46 Ang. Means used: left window 11.5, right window 12.8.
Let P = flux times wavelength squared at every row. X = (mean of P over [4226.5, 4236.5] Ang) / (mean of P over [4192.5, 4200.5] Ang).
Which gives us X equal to 1.01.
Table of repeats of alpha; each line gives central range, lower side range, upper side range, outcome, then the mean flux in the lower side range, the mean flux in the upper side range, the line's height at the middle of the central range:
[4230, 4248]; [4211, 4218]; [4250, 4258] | -0.9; 12.1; 11.9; 12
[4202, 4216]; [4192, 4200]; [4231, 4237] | -0.5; 11.4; 11.6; 11.5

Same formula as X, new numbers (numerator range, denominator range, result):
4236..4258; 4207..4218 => 1.07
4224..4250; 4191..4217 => 1.06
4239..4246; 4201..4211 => 1.15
